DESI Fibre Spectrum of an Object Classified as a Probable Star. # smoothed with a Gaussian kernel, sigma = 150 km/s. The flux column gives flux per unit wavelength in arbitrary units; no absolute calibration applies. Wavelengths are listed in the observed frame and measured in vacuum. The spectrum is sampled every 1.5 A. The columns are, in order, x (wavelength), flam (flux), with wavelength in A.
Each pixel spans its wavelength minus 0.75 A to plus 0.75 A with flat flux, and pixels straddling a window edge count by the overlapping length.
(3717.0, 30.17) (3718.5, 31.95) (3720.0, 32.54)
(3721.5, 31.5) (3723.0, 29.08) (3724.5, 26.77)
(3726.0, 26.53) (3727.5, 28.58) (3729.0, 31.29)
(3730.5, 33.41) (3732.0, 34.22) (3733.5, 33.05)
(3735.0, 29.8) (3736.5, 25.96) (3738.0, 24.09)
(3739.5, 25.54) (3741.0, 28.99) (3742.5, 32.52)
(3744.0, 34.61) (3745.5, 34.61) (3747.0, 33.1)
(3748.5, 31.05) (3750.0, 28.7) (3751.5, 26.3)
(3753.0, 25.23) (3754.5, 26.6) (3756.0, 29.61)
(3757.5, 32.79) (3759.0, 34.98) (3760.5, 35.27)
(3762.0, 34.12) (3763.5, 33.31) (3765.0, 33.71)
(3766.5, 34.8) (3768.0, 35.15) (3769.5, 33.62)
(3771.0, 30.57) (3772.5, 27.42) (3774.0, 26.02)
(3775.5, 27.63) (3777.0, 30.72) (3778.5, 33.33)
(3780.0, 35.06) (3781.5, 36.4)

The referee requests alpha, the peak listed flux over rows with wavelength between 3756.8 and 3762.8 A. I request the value 35.27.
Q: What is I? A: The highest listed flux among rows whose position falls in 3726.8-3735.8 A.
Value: 34.22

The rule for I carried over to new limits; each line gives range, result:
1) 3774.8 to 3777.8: 30.72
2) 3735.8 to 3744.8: 34.61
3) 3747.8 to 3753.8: 31.05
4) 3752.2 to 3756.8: 29.61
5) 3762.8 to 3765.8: 33.71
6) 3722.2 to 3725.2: 29.08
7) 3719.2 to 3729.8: 32.54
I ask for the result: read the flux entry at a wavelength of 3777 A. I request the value 30.72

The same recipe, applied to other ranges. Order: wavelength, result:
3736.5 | 25.96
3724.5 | 26.77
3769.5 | 33.62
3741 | 28.99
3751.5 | 26.3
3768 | 35.15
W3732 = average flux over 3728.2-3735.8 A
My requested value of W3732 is 32.3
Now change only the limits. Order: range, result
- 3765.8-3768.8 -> 35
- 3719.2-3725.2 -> 30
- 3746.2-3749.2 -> 32.1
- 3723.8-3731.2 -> 29.3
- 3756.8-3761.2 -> 34.4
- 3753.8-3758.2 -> 29.7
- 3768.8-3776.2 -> 29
